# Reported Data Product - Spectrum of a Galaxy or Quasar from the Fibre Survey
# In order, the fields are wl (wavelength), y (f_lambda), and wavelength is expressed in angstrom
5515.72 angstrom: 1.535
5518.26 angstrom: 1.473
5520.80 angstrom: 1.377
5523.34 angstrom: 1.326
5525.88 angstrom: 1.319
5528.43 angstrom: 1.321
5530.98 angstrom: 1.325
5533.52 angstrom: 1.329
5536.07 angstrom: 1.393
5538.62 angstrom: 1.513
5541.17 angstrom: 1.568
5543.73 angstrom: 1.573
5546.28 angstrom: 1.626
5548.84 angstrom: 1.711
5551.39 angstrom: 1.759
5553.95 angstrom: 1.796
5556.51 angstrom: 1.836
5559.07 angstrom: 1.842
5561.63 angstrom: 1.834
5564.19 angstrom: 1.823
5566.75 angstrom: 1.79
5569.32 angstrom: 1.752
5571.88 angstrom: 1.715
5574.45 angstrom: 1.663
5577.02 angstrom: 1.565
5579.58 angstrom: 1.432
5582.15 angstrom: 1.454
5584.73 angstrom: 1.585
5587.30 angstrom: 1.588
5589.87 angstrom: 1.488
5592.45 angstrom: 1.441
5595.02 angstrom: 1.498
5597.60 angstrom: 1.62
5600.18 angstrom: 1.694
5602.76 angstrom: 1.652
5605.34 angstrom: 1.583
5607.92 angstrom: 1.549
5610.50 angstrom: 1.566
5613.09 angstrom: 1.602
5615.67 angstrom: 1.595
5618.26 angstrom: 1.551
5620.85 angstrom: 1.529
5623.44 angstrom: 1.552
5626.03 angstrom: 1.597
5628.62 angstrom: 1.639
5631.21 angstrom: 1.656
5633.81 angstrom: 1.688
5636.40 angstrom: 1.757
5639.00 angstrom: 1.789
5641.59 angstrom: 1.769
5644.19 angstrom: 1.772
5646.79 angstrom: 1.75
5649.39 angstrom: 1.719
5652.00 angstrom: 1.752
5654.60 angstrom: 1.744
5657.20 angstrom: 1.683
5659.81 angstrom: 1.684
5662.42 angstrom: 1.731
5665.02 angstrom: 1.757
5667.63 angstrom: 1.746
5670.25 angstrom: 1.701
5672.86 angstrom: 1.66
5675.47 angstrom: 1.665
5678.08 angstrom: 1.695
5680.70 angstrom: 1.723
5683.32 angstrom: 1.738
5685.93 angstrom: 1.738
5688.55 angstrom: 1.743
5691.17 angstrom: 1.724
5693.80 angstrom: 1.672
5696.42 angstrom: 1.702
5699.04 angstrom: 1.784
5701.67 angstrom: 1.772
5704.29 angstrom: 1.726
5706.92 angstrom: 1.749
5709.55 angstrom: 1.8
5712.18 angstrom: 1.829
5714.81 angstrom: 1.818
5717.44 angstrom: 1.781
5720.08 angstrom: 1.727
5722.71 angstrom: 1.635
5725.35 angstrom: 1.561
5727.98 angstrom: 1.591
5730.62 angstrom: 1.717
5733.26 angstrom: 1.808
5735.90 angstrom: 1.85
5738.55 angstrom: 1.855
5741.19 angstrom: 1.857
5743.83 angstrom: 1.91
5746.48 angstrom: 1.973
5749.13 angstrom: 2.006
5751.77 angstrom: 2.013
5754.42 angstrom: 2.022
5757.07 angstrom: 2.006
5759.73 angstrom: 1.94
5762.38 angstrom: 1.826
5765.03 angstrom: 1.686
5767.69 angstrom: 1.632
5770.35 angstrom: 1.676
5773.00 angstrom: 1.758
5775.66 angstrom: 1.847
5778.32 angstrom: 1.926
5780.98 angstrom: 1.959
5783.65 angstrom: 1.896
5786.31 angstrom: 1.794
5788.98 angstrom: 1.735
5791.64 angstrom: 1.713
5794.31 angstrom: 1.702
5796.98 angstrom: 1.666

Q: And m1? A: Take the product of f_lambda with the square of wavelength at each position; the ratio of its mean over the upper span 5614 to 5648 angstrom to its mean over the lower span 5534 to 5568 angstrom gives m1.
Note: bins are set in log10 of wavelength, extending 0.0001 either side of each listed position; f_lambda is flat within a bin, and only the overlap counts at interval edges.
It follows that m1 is 1.01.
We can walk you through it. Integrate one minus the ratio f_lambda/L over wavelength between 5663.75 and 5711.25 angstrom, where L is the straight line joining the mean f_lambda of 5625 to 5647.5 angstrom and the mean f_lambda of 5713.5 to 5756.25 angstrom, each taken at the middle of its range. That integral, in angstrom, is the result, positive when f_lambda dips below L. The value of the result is 1.13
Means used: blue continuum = 1.71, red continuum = 1.82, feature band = 1.73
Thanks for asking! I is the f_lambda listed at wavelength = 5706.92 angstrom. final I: 1.749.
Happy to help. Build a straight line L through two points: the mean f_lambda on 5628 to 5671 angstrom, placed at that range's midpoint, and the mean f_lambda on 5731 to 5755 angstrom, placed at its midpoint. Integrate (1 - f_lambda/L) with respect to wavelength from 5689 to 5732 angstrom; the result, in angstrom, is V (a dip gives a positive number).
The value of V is 2.8 angstrom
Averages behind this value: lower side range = 1.73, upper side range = 1.91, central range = 1.72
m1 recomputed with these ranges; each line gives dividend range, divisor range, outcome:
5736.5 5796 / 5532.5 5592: 1.22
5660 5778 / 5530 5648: 1.14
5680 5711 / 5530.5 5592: 1.12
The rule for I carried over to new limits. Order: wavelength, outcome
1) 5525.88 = 1.319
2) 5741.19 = 1.857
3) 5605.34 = 1.583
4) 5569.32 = 1.752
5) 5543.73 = 1.573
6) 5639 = 1.789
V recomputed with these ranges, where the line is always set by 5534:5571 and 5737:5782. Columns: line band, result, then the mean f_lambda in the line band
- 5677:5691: 0.6 angstrom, 1.73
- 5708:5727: 1.1 angstrom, 1.73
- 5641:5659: 0.4 angstrom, 1.74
